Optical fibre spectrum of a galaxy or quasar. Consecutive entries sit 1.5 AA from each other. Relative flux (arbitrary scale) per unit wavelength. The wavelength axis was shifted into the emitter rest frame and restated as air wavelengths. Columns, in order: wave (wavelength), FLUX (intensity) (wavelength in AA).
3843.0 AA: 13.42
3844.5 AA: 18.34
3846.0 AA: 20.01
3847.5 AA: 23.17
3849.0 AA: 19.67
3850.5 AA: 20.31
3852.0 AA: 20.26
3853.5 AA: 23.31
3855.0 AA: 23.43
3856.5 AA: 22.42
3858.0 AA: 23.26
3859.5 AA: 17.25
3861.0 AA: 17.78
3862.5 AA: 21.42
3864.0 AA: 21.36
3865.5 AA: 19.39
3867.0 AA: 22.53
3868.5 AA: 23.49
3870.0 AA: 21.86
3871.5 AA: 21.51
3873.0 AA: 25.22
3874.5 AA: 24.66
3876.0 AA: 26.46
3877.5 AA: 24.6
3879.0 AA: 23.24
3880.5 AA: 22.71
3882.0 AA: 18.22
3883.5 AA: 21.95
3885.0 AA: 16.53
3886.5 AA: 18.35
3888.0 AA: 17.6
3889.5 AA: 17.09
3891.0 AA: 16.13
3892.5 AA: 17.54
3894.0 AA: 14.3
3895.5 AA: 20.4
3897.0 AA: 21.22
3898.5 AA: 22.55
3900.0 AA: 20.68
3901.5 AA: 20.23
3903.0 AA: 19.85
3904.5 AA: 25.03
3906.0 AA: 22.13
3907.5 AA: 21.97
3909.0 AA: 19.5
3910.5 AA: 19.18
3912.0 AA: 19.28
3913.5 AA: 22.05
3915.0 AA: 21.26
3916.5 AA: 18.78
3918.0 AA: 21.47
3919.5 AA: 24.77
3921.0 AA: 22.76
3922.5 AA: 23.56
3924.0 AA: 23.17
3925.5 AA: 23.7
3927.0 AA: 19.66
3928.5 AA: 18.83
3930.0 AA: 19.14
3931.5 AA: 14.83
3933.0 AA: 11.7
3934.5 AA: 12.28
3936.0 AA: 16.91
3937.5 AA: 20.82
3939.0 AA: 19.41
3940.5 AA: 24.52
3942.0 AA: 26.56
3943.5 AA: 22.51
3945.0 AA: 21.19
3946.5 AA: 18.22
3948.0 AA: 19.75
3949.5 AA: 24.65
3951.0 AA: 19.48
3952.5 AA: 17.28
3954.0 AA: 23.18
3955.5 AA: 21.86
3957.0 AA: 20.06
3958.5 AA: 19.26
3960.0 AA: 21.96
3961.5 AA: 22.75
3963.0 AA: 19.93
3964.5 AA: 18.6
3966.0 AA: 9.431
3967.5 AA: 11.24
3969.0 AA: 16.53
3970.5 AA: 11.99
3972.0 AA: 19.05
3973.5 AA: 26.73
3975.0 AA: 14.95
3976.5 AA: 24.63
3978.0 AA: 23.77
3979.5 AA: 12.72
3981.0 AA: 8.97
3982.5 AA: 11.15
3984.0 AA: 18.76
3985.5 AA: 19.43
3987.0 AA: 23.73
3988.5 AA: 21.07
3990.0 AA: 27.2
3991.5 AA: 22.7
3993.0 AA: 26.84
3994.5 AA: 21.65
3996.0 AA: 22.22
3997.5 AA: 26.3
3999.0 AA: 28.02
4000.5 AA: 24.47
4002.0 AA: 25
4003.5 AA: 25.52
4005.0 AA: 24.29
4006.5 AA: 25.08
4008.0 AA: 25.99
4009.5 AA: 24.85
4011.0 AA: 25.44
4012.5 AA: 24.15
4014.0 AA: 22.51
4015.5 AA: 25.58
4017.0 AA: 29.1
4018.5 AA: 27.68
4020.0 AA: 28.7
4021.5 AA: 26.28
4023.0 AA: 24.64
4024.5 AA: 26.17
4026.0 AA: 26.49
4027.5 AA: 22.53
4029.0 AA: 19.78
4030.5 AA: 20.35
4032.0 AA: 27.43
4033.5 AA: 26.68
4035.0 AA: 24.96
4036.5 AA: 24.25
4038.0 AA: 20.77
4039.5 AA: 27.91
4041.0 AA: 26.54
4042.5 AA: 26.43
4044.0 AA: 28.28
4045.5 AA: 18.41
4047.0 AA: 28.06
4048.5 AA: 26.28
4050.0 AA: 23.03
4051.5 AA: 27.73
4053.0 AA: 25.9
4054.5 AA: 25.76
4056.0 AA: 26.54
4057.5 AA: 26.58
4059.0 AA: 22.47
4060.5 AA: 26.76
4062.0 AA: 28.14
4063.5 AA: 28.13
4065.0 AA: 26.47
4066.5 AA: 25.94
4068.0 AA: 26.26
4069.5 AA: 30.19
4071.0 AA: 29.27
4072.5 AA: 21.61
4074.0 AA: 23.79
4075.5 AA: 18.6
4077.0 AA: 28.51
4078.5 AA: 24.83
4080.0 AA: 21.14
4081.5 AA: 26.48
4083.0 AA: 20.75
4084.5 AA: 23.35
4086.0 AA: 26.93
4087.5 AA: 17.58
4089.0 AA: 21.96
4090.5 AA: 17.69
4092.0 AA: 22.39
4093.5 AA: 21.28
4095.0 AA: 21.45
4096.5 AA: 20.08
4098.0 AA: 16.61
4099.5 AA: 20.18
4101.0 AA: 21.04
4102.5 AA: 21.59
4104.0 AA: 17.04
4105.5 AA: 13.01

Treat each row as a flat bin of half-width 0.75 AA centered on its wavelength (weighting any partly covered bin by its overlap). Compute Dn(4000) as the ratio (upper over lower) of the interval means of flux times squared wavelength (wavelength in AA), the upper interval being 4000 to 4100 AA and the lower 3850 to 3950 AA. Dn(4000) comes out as 1.28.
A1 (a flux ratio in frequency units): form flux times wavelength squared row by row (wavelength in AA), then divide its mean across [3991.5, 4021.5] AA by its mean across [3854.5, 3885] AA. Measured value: 1.2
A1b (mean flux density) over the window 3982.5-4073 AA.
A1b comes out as 25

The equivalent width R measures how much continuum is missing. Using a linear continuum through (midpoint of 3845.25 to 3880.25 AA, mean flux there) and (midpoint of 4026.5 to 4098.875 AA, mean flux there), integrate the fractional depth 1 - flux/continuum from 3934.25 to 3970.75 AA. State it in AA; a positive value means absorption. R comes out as 5.71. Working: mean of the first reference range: 22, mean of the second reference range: 24.2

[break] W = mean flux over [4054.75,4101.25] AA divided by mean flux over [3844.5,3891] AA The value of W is 1.12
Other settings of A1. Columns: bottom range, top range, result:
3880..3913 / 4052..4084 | 1.41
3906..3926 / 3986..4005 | 1.18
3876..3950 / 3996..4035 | 1.31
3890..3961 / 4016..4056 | 1.32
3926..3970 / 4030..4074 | 1.43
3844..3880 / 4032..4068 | 1.29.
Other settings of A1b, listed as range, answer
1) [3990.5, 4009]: 24.9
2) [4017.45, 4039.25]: 24.9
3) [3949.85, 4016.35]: 21.1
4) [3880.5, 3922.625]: 20.2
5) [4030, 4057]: 25.4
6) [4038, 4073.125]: 26.1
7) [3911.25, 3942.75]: 20.3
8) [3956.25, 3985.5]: 17.5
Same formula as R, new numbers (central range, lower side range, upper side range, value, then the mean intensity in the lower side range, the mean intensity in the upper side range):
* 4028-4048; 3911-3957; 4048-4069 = 0.5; 20.4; 26.2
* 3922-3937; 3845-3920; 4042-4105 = 2.3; 20.9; 23.8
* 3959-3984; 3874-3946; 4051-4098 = 5.3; 20.4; 24.2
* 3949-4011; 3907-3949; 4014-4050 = 5.4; 20.3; 25.3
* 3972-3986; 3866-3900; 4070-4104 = 2.3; 20.8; 22.1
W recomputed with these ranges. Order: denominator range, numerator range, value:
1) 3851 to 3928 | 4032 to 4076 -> 1.22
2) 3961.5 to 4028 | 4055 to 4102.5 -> 1.07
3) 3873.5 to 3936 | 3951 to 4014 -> 1.04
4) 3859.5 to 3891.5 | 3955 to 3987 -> 0.85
